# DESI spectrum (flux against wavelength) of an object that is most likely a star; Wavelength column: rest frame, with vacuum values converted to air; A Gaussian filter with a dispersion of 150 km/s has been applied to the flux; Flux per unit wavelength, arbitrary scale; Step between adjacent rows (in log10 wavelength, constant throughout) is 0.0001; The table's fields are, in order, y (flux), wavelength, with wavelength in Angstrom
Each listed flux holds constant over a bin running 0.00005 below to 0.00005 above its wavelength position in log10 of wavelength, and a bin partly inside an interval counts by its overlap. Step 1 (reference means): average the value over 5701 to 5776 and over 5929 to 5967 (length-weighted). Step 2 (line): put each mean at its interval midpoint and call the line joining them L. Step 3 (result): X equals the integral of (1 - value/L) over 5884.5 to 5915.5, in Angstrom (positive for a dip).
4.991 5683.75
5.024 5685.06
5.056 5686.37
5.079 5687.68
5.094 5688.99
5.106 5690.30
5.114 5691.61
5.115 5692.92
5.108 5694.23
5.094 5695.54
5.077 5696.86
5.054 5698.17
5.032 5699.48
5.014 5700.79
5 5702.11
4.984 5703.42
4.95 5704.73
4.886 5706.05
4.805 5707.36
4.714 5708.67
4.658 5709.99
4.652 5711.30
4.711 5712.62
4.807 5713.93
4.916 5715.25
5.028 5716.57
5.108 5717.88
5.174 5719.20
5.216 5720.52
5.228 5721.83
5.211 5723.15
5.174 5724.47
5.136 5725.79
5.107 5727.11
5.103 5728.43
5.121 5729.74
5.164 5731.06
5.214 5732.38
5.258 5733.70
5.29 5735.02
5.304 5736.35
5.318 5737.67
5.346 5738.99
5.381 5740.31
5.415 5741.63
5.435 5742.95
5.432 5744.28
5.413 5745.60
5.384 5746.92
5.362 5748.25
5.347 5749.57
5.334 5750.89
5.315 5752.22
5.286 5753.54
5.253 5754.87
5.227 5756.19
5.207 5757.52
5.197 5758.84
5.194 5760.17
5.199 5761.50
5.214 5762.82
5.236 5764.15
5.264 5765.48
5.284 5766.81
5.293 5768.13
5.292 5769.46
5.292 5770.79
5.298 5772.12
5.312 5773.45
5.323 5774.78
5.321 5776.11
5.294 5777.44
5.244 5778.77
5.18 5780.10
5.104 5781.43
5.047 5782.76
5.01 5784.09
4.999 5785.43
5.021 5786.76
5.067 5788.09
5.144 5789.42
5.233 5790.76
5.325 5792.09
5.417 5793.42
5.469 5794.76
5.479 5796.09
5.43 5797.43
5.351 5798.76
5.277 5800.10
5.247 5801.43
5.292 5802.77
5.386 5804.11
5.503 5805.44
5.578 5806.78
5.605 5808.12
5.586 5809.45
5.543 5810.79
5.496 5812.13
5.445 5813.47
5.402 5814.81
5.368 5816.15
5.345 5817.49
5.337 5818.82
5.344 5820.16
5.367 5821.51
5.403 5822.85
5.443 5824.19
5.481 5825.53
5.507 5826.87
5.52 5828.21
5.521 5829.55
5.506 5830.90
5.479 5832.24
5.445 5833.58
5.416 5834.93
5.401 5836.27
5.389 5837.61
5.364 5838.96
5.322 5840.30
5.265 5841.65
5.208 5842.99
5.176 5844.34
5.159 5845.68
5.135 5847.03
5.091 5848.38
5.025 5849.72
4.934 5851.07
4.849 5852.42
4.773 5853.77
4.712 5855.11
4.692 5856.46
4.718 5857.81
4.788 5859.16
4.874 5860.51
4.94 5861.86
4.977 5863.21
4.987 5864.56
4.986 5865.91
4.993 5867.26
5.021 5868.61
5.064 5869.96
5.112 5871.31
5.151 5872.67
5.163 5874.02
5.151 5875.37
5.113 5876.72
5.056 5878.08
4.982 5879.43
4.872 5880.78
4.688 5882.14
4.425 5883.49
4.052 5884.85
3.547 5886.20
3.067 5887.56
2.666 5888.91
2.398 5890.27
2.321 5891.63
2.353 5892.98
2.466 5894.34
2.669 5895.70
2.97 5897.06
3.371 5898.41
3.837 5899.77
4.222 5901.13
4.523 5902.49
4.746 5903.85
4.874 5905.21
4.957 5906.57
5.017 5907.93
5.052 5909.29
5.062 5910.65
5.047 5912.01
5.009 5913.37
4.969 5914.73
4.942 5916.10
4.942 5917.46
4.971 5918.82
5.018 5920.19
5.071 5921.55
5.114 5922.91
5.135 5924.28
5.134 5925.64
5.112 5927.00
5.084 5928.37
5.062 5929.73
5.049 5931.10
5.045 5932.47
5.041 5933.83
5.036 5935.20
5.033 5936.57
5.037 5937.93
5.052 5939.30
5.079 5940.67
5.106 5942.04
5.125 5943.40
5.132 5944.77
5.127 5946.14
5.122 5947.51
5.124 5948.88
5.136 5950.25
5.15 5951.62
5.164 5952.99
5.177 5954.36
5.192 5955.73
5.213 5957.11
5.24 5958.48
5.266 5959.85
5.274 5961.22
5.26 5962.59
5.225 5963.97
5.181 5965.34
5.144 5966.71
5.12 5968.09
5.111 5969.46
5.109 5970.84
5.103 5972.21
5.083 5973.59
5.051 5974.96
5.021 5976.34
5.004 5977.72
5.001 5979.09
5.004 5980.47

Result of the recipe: 7.6 Angstrom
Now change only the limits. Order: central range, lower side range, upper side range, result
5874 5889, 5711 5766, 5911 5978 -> 2.05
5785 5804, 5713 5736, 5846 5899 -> -2.02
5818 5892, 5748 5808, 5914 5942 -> 3.62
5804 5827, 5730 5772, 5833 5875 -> -1.34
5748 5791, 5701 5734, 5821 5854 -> -0.75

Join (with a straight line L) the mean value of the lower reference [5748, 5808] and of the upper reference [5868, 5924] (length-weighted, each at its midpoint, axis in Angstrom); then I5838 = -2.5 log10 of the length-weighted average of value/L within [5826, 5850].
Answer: -0.112 mag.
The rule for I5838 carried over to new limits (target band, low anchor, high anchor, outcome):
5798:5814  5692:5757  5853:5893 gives -0.141 mag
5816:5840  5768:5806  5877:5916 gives -0.130 mag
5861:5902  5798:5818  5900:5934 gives 0.225 mag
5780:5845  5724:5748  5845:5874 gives -0.057 mag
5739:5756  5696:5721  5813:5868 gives -0.073 mag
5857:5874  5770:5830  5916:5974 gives 0.057 mag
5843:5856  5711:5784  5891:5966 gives -0.004 mag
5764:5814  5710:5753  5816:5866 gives -0.024 mag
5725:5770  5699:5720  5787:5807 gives -0.039 mag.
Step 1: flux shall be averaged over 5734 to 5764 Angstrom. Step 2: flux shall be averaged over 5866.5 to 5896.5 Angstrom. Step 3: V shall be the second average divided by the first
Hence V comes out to 0.77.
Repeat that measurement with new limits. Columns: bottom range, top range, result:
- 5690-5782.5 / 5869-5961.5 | 0.90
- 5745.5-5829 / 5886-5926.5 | 0.79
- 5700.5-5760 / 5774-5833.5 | 1.04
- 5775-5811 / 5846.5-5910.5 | 0.83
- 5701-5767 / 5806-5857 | 1.03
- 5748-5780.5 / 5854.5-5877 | 0.94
